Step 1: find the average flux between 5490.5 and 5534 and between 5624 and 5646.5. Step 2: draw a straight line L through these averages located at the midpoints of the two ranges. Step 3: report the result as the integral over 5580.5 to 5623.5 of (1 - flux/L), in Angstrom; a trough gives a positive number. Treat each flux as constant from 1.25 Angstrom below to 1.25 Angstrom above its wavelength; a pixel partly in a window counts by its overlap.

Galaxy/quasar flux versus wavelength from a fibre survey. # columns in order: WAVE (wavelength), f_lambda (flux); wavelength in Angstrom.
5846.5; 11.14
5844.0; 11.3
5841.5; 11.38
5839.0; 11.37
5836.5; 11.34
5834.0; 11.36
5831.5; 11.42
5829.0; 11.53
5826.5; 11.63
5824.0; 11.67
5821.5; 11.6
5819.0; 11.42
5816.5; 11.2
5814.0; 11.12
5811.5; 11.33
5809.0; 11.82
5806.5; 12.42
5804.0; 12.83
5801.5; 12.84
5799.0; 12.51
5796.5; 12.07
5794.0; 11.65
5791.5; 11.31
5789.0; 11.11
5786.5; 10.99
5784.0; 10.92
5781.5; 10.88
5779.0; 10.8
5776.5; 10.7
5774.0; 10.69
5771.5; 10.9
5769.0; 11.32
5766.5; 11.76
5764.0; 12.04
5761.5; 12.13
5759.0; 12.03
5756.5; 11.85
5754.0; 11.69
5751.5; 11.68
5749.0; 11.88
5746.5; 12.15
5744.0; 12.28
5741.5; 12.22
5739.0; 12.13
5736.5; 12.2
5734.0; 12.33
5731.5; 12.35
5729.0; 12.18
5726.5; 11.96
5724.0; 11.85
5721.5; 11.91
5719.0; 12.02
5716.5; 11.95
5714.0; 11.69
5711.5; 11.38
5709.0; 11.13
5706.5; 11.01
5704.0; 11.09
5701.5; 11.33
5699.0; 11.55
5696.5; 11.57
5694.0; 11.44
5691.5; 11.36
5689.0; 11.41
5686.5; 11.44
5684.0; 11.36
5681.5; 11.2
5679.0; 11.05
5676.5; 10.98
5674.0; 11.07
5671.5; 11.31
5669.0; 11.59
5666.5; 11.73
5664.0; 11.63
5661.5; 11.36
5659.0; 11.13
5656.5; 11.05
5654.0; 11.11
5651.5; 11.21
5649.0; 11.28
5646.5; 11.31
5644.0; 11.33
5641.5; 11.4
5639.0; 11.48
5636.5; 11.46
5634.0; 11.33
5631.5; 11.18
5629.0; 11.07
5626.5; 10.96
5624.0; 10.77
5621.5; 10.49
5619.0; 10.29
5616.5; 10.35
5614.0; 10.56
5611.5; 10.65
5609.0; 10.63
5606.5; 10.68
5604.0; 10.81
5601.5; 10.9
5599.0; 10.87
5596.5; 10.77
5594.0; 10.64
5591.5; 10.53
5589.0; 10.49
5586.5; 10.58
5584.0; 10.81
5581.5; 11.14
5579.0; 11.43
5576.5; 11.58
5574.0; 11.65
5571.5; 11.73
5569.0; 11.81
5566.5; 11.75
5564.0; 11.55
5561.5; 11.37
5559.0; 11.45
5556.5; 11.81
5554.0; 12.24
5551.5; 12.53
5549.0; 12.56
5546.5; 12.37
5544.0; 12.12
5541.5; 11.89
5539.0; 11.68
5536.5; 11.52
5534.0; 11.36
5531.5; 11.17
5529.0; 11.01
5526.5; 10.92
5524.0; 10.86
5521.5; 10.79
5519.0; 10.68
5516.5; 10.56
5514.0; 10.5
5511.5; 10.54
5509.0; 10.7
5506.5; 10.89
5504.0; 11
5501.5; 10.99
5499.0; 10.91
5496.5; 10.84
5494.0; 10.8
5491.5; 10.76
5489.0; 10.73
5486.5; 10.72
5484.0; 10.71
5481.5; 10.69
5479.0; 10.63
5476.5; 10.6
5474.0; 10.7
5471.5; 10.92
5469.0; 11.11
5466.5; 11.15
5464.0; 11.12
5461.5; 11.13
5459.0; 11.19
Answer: 1.9 Angstrom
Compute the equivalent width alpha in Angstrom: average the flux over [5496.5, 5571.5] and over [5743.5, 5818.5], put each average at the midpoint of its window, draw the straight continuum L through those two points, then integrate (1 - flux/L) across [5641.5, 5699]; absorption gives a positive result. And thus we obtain 0.91 Angstrom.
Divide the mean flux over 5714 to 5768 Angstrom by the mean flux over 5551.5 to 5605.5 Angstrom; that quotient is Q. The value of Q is 1.1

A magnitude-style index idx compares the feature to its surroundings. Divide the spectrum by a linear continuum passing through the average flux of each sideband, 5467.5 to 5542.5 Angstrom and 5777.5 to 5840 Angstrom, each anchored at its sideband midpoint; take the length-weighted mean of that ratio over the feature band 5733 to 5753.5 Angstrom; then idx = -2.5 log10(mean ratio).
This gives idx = -0.06 mag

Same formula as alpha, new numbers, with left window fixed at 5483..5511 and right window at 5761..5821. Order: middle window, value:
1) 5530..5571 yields -3.27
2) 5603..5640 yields 0.91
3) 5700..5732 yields -0.90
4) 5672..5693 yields 0.05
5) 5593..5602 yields 0.22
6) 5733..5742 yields -0.65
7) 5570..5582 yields -0.58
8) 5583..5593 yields 0.40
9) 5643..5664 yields -0.10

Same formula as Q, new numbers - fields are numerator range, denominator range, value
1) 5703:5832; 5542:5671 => 1.04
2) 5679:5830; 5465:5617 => 1.05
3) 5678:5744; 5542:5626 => 1.04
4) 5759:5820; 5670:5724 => 1.01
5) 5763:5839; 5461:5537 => 1.06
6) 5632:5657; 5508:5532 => 1.05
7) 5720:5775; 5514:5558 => 1.03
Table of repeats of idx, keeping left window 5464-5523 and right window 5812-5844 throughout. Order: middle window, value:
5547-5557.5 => -0.13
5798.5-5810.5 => -0.10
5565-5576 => -0.08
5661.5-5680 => -0.02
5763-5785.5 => 0.02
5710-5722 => -0.05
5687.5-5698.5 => -0.03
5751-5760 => -0.05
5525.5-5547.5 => -0.07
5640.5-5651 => -0.02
